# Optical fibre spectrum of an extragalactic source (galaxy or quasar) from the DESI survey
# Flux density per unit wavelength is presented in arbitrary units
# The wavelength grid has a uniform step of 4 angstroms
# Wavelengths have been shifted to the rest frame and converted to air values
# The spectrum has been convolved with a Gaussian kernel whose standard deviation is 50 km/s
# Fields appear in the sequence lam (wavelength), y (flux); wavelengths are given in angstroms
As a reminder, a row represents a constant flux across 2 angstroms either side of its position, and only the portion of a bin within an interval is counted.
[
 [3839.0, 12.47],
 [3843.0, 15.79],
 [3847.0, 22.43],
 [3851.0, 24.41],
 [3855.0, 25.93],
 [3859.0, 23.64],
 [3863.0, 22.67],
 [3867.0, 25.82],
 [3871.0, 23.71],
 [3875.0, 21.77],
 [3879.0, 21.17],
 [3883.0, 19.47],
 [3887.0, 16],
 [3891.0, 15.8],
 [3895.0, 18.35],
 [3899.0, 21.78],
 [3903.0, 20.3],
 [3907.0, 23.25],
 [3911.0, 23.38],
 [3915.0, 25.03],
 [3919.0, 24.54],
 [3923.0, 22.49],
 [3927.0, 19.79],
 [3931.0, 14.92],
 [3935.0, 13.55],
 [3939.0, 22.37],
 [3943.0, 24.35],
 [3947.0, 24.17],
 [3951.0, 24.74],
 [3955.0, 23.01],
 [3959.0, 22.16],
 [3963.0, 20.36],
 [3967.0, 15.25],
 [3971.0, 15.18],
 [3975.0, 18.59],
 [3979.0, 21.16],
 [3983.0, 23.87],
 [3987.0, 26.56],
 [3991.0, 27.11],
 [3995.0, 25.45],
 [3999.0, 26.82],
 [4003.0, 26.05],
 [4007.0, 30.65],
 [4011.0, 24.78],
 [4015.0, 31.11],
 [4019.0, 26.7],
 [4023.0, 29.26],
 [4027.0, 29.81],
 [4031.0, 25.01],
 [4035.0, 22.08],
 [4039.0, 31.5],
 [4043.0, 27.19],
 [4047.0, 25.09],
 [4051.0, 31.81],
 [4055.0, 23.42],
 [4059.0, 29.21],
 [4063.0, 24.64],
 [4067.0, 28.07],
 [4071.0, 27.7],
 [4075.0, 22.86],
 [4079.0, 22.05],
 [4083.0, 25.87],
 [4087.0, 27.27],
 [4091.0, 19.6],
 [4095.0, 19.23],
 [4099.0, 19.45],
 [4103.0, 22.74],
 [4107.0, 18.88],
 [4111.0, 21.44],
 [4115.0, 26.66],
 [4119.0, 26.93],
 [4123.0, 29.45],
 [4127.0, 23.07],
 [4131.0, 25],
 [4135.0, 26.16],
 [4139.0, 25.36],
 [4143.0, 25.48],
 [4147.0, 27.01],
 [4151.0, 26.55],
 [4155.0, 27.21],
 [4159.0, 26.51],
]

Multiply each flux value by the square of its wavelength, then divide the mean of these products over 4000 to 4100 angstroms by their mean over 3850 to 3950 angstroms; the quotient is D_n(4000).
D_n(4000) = 1.3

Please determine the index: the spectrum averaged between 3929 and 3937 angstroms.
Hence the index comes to 14.2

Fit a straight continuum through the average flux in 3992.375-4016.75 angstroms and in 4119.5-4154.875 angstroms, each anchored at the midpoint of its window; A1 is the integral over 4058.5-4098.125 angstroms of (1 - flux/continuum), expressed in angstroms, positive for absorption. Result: 3.5 angstroms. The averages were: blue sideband 27.4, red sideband 26.1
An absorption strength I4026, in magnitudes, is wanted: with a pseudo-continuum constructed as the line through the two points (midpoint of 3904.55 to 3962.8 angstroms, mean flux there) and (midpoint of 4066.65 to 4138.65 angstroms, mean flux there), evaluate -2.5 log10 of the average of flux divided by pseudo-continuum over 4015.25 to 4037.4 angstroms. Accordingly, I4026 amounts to -0.17 mag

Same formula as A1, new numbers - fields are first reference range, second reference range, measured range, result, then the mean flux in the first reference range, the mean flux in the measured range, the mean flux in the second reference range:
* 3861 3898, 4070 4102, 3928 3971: 2.2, 20.6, 20.2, 22.8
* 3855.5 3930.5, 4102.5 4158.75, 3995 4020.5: -4.6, 21.6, 27.5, 25.2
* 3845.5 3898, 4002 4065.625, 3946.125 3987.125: 6.5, 21.6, 21.1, 27.4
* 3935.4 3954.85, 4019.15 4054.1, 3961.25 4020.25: 3.3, 23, 24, 27.5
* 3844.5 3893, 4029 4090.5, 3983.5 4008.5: -2.2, 21.8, 26.8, 26.1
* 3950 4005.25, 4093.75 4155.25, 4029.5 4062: -4.8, 22.6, 26.9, 24.4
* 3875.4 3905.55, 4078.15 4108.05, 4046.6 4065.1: -4.8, 19.2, 27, 22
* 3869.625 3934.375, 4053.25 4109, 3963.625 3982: 3.1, 20.6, 18.1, 23.6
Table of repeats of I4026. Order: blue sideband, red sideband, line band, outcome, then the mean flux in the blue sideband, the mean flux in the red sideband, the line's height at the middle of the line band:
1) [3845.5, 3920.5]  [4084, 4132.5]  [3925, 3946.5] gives 0.16 mag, 22.1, 23.3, 22.4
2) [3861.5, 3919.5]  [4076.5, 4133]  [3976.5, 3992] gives -0.09 mag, 21.4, 23.4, 22.3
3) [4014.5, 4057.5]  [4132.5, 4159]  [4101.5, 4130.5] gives 0.10 mag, 27.4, 26.3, 26.6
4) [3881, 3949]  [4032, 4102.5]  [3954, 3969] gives 0.10 mag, 20.6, 25.1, 21.9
